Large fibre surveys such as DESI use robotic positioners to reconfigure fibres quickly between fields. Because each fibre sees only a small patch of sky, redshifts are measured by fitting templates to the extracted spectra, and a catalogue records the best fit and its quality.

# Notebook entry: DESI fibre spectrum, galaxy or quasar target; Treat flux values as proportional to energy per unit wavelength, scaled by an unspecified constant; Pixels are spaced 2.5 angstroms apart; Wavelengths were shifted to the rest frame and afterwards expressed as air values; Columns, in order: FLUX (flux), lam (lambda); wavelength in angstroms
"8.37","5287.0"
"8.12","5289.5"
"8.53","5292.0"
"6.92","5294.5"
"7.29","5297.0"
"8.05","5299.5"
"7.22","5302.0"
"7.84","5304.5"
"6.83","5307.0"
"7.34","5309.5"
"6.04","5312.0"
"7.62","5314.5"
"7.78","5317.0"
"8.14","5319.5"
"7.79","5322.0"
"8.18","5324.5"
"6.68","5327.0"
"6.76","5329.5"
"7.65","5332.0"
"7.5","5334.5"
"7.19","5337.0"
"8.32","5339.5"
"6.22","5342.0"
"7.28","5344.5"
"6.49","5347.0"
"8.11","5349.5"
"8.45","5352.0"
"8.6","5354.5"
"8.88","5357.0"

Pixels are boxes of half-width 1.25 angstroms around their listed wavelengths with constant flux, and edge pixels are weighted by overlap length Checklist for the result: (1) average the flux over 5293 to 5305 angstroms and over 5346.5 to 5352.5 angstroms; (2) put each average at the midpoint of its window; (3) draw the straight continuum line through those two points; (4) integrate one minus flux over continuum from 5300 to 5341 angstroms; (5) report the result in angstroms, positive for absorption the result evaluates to 0.8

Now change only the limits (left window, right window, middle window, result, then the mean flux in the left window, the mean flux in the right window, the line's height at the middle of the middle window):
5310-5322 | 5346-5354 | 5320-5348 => 1.17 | 7.43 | 7.81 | 7.63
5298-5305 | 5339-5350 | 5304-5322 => 0.37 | 7.67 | 7.16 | 7.54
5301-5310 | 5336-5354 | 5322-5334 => 0.05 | 7.31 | 7.49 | 7.41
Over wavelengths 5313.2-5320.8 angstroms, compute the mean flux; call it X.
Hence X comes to 7.83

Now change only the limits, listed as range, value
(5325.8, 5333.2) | 7.03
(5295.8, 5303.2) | 7.52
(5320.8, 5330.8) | 7.35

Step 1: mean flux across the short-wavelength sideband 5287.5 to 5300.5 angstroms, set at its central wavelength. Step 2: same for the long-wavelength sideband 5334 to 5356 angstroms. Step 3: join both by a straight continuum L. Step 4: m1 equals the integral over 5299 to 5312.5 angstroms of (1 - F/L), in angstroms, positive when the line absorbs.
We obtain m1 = 0.9 angstroms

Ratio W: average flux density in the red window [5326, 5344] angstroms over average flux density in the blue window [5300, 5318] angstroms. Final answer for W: 1.0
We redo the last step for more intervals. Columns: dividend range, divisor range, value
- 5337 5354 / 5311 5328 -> 1.00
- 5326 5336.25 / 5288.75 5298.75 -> 0.93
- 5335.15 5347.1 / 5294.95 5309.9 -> 0.97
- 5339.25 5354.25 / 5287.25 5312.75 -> 1.00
